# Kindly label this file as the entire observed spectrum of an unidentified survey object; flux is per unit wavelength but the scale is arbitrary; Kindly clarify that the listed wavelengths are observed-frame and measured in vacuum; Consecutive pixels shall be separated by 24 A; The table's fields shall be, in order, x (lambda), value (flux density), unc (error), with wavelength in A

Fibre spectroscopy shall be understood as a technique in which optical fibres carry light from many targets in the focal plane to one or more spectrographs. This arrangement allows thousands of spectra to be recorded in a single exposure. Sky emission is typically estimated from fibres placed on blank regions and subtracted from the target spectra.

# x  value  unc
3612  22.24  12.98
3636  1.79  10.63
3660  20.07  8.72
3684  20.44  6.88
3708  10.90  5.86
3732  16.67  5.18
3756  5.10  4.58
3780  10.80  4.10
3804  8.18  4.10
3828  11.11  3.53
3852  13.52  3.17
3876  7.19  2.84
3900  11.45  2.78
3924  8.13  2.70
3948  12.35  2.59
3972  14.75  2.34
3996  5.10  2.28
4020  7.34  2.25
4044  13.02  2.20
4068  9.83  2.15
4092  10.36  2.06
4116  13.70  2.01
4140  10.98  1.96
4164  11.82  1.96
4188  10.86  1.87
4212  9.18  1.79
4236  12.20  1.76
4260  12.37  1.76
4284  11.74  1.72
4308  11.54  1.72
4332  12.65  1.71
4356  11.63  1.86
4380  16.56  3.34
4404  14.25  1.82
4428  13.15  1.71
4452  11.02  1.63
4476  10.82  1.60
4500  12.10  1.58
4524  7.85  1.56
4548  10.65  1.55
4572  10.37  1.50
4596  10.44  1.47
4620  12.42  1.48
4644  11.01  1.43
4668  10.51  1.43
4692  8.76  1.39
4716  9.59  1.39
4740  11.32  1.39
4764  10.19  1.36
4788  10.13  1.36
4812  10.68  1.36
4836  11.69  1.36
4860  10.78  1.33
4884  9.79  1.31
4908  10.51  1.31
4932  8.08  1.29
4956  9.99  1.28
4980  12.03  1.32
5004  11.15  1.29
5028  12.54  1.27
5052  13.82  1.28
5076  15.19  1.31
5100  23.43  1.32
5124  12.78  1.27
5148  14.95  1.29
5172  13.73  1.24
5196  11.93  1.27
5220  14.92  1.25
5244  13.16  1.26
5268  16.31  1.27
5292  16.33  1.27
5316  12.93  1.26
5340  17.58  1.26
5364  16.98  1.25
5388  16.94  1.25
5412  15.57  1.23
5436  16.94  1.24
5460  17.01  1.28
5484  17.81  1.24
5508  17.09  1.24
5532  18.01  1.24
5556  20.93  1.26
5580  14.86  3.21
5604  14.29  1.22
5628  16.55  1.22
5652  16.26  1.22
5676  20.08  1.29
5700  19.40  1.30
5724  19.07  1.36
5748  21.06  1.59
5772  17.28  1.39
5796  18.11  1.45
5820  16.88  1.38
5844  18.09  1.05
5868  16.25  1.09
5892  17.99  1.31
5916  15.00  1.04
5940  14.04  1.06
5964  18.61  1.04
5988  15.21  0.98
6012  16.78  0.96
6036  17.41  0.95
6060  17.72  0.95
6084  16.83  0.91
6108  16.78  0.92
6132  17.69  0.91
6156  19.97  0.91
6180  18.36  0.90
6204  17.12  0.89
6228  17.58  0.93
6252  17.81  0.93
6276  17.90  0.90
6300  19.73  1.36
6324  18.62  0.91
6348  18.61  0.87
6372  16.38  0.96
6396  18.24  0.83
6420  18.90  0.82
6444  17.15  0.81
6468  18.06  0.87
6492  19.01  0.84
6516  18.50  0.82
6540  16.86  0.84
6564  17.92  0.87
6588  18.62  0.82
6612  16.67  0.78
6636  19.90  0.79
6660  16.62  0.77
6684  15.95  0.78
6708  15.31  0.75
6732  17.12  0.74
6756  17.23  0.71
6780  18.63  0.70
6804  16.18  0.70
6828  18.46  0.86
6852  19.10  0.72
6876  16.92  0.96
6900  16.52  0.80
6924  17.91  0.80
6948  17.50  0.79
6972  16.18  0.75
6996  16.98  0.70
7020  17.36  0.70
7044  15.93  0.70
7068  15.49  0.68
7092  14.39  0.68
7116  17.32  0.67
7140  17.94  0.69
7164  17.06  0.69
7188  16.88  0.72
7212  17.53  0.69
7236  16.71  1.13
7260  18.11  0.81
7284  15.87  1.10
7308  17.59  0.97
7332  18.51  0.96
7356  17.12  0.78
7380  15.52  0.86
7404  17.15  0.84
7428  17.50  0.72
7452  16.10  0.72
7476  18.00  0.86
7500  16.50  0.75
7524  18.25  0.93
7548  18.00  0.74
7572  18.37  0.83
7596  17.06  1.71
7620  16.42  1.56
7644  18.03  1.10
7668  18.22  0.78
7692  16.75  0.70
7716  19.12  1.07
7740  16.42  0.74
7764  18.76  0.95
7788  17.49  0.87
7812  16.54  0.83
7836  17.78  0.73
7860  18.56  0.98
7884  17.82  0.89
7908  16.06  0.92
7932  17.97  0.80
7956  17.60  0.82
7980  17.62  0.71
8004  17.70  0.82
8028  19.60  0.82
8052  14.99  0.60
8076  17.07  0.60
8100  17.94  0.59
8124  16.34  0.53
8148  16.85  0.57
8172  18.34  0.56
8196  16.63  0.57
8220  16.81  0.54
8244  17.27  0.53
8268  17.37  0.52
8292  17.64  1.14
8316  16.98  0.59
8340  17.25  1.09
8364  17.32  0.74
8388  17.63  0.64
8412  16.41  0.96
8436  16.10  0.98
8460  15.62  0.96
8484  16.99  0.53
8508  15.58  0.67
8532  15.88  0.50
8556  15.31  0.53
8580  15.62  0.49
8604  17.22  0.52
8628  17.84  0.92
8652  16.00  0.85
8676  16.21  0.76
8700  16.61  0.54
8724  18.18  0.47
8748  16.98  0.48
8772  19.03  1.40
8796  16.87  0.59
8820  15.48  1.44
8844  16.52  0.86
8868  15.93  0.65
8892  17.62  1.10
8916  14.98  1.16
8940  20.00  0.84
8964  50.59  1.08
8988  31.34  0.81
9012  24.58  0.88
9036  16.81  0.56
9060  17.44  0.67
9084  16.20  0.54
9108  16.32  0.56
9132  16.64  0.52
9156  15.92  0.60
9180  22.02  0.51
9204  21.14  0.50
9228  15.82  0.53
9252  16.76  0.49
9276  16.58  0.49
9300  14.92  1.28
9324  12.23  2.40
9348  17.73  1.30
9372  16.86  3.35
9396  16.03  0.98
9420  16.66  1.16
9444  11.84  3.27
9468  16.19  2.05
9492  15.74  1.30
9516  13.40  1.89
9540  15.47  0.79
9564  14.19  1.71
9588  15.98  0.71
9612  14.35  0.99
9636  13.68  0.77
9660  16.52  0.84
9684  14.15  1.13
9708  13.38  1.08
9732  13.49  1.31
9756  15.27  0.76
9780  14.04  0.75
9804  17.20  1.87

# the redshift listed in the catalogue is 0.37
